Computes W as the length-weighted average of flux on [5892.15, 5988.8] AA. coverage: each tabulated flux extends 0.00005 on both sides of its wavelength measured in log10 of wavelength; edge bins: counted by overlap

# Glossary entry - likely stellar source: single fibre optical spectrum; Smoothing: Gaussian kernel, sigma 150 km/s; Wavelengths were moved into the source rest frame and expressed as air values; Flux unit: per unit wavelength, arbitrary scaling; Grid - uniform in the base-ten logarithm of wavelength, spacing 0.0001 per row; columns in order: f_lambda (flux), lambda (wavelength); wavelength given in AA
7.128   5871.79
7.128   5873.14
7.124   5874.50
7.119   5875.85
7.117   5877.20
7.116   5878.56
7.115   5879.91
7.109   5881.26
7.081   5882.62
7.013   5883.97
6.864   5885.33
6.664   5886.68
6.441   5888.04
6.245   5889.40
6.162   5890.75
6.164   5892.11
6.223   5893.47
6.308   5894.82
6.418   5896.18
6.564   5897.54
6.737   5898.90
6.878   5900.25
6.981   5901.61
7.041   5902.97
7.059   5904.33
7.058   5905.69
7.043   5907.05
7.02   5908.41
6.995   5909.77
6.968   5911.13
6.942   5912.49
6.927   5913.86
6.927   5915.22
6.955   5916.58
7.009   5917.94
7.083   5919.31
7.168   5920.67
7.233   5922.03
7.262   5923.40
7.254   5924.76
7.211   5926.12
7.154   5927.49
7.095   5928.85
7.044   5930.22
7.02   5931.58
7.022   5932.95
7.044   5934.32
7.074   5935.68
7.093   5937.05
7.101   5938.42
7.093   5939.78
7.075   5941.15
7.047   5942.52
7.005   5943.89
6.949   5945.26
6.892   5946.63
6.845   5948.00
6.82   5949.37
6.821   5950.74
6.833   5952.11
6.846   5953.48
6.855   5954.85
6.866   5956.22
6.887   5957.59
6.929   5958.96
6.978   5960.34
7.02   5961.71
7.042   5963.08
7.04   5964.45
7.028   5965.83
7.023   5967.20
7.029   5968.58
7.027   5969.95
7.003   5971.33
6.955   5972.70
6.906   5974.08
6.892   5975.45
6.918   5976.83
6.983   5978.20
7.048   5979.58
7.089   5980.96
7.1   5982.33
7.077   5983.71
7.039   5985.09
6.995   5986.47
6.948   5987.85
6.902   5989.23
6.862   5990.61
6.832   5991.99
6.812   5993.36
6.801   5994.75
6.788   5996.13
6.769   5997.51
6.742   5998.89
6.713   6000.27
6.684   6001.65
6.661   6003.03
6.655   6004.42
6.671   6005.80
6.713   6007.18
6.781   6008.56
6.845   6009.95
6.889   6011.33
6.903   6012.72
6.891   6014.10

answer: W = 6.96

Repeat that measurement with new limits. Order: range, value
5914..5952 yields 7.04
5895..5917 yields 6.89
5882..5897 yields 6.51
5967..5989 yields 7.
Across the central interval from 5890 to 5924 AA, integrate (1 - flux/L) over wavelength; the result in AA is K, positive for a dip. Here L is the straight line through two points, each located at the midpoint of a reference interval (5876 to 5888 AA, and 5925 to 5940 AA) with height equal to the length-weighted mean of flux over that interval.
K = 0.9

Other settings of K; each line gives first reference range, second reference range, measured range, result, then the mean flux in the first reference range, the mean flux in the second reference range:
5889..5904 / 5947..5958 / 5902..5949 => -2.4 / 6.54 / 6.85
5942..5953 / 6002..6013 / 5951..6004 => -0.7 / 6.9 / 6.75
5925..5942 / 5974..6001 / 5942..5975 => 0.3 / 7.09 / 6.91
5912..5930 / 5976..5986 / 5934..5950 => 0.2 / 7.09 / 7.03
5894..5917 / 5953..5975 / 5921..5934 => -0.4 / 6.87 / 6.97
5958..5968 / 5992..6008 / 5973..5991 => -0.3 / 7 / 6.74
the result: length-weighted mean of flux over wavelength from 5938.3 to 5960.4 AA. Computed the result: 6.93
